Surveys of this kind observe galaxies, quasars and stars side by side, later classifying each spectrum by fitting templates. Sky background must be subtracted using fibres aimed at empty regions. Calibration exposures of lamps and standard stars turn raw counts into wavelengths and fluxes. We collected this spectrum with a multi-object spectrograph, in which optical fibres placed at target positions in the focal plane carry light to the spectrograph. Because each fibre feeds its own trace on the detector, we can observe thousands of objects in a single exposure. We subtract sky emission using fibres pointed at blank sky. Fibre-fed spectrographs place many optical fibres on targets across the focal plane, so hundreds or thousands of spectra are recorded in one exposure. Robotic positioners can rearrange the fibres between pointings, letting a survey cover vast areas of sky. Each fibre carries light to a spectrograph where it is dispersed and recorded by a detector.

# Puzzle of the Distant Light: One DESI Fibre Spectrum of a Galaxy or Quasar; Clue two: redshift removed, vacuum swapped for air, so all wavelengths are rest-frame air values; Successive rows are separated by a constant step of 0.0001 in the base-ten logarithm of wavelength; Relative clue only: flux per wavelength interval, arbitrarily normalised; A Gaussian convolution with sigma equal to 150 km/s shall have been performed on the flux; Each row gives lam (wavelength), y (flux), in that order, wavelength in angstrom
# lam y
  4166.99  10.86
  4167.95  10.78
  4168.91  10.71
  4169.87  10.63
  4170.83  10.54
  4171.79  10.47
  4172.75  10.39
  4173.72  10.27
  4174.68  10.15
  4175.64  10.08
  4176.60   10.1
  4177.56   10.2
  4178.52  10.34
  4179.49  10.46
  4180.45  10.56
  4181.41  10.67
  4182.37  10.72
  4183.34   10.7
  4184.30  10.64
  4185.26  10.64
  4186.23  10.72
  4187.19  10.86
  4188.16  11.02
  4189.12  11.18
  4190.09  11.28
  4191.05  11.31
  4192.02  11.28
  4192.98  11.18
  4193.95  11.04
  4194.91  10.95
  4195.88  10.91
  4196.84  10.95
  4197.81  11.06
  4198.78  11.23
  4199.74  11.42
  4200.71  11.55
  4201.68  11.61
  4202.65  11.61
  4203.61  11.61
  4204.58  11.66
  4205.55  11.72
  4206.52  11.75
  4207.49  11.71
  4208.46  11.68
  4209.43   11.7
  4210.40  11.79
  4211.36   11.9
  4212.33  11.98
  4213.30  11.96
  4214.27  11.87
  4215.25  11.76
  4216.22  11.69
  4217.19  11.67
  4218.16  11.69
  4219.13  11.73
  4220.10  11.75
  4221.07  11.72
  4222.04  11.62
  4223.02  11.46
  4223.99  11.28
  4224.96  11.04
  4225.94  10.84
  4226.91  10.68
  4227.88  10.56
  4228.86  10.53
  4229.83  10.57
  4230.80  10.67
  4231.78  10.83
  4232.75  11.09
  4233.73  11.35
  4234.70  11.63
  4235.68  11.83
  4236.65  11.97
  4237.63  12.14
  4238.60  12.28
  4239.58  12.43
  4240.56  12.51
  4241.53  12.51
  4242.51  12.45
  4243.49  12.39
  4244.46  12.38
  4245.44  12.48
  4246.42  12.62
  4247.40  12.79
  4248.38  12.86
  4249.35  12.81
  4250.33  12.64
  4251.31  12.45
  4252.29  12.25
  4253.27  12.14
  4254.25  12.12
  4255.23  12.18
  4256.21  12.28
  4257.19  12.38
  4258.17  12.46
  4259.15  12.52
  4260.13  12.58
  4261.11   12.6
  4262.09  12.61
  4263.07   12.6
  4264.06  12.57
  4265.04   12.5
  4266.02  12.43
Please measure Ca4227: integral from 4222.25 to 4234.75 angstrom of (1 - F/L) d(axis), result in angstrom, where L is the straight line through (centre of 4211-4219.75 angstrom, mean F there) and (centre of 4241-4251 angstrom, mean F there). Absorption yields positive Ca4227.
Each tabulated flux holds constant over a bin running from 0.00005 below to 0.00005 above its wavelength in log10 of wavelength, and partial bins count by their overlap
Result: 1.2 angstrom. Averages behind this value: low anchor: 11.8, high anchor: 12.6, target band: 11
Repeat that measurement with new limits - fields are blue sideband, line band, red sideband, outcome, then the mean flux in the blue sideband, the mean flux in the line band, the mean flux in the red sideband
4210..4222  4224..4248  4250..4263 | 0.82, 11.8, 11.7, 12.4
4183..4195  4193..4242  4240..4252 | 1.10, 11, 11.5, 12.6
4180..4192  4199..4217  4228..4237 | -1.18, 10.9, 11.7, 11.1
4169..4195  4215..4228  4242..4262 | 0.31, 10.7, 11.4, 12.5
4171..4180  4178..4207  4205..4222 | -0.38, 10.3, 11.1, 11.8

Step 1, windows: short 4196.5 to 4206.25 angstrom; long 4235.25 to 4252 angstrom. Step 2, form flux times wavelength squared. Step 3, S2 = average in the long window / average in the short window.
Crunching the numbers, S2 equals 1.11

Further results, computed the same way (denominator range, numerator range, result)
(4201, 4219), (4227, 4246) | 1.01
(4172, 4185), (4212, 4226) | 1.14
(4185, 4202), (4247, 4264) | 1.16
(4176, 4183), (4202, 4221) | 1.14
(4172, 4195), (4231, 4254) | 1.17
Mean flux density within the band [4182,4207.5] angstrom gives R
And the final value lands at 11.2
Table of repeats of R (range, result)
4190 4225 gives 11.5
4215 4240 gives 11.4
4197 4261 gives 11.8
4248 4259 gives 12.4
